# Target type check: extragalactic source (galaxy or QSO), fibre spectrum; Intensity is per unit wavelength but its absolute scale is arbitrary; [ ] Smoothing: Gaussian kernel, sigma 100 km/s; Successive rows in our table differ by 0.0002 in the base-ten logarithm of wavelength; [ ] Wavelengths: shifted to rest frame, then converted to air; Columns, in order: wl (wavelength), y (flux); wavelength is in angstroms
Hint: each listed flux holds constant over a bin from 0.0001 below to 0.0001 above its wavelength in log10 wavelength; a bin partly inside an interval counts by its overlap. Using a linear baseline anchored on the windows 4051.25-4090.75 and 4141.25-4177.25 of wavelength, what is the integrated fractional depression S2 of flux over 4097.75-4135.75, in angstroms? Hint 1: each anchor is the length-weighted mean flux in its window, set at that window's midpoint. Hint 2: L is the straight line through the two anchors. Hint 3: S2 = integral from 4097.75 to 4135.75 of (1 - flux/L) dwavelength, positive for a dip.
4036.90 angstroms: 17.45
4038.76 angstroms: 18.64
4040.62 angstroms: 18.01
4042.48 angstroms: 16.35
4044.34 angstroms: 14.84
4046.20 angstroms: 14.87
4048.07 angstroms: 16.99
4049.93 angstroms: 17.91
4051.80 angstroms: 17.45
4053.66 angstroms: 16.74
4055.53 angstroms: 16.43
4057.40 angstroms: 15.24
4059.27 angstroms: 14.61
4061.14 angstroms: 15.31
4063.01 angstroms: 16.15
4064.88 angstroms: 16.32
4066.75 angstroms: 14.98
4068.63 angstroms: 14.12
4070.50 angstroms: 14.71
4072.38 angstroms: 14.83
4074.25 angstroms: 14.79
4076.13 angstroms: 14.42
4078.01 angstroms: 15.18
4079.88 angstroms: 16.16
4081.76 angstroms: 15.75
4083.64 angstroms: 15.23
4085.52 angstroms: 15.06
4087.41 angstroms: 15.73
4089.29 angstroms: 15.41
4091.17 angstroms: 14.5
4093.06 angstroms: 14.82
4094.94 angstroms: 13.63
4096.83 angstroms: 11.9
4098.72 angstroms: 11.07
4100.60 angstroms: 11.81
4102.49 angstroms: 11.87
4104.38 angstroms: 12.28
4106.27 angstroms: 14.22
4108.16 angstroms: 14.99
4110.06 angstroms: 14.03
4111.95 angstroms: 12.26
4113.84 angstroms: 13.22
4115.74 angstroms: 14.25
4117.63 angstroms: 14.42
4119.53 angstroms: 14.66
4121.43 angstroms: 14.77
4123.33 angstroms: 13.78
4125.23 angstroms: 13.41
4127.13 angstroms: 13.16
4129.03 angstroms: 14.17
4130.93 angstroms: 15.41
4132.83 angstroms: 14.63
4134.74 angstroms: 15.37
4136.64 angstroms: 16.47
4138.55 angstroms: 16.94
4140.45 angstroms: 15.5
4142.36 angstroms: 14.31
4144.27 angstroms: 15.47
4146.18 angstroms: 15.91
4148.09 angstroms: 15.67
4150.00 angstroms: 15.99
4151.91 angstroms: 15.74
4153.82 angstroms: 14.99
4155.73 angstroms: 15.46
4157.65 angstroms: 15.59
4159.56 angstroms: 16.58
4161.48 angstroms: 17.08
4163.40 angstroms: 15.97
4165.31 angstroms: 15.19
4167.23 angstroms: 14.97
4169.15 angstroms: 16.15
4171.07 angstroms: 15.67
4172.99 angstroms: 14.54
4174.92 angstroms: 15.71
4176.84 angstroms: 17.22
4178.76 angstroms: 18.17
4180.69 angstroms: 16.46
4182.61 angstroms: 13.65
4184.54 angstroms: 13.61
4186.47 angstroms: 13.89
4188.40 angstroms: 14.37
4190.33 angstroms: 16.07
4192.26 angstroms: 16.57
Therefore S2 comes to 4.5 angstroms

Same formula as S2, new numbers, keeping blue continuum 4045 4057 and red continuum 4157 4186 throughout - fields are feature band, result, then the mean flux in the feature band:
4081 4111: 4.4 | 13.9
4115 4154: 2.4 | 15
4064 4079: 1.4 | 14.9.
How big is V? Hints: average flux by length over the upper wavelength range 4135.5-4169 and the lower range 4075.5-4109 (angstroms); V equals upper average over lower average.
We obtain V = 1.12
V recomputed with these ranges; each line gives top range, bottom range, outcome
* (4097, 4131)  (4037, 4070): 0.83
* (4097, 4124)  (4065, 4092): 0.88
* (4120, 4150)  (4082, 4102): 1.08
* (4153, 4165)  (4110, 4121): 1.15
